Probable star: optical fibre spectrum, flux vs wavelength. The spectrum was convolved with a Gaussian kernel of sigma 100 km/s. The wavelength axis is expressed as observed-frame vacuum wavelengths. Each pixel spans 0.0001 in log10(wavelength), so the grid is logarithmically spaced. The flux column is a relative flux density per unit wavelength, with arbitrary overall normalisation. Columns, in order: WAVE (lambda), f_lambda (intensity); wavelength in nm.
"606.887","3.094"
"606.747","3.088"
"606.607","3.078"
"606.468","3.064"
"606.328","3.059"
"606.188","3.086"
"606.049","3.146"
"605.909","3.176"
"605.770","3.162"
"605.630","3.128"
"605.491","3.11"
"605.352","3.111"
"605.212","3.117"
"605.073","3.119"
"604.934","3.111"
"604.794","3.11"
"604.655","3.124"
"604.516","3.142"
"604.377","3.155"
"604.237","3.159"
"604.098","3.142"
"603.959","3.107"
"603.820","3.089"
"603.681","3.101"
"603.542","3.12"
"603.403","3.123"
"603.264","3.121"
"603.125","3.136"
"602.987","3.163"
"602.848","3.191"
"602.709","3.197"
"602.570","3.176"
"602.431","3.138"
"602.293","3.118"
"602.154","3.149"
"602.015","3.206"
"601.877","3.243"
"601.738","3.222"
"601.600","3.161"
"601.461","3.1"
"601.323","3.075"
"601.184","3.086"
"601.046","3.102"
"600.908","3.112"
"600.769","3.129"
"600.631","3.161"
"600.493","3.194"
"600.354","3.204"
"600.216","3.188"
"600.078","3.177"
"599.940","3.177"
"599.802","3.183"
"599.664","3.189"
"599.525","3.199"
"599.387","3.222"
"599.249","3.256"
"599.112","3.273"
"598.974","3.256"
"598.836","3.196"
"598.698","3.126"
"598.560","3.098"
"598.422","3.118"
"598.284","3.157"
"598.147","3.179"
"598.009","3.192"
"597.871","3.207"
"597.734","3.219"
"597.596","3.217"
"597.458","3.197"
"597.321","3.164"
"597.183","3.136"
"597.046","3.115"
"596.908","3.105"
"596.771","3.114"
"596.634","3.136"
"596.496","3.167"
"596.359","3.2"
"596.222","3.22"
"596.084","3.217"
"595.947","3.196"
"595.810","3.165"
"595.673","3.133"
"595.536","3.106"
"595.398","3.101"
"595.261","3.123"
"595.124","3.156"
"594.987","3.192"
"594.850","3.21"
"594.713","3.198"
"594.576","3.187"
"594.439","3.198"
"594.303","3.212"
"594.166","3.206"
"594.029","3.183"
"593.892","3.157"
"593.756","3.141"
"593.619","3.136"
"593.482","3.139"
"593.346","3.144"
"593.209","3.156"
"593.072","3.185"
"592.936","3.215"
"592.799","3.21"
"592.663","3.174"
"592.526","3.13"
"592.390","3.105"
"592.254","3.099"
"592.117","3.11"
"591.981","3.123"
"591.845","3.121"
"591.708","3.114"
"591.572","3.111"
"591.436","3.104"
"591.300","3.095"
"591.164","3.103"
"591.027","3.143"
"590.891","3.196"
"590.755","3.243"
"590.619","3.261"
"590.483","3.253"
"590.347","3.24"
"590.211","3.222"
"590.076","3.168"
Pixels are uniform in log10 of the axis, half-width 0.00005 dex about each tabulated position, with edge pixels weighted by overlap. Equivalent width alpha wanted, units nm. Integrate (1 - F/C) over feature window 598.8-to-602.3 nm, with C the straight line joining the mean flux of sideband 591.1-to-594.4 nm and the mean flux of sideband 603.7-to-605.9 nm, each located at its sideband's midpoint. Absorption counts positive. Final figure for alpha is -0.05 nm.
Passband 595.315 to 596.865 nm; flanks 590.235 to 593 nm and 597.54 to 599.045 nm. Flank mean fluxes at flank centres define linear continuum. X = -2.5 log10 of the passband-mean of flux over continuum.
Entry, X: 0.00 mag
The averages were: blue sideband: 3.16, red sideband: 3.18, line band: 3.16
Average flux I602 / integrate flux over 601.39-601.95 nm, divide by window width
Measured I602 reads 3.19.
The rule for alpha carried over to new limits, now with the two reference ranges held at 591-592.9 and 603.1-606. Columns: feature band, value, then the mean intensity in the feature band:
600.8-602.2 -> -0.009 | 3.14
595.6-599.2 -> -0.056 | 3.17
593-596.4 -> -0.049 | 3.17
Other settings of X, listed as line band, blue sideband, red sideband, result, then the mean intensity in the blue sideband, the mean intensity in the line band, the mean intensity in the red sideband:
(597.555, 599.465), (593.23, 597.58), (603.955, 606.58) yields -0.015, 3.16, 3.19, 3.12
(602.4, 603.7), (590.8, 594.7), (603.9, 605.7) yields -0.006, 3.15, 3.15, 3.13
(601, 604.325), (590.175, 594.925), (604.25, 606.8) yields -0.005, 3.17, 3.14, 3.12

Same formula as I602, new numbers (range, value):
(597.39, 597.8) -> 3.2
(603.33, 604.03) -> 3.11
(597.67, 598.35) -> 3.19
